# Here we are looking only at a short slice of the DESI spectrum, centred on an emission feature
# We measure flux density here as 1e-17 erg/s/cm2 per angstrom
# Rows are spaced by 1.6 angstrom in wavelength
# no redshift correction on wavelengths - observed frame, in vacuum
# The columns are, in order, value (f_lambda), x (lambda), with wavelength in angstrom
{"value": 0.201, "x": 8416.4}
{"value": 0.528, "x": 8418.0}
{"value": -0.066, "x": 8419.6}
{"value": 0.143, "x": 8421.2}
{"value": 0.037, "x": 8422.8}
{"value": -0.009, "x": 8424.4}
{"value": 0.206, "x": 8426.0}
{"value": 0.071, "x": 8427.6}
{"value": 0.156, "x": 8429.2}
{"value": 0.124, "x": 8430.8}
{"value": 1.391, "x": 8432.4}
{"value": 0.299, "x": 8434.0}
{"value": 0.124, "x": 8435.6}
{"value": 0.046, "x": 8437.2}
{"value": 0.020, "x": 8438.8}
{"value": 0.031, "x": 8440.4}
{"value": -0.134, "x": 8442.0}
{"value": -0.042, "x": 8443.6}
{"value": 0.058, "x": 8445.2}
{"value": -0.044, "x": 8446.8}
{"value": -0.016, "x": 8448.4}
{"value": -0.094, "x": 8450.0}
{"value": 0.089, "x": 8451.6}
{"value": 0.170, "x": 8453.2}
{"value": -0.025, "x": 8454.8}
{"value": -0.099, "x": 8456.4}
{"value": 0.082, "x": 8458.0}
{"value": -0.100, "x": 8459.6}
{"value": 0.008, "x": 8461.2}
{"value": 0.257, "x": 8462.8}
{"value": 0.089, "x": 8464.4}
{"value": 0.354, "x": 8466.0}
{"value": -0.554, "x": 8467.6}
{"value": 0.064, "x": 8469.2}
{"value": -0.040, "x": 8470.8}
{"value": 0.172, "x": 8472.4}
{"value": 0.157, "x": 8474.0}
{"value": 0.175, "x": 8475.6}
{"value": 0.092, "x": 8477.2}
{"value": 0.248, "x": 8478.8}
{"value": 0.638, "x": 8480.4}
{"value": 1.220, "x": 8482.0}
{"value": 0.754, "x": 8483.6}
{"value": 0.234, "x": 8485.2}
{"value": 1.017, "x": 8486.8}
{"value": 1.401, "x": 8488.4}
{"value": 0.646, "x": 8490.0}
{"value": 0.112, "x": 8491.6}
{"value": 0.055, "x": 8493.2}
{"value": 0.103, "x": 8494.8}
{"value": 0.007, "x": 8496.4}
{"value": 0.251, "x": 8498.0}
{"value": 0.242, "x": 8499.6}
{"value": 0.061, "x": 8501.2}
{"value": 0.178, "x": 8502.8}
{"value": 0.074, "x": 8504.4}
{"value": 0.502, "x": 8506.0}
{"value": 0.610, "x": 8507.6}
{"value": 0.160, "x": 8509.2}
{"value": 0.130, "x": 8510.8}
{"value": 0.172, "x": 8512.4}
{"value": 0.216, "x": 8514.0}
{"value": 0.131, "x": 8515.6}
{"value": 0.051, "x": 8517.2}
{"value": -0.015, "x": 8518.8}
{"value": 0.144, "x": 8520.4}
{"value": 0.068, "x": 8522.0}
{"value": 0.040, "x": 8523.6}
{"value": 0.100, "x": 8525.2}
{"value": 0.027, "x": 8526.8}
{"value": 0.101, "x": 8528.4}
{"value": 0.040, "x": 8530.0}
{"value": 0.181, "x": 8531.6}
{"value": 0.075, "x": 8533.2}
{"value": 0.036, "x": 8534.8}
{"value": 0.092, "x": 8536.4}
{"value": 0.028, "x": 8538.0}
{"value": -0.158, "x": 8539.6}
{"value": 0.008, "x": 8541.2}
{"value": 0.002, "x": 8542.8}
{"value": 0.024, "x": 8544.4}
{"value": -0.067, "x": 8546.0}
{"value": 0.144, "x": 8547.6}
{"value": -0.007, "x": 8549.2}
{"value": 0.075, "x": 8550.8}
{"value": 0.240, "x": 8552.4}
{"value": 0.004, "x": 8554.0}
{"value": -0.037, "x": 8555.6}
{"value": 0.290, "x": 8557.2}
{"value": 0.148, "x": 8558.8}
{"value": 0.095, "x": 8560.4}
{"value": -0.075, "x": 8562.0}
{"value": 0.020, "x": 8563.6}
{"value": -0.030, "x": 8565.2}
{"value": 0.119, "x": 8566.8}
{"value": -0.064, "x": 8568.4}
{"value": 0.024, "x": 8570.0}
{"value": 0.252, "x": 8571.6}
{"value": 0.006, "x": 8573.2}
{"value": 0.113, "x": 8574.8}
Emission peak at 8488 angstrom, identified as [O II]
